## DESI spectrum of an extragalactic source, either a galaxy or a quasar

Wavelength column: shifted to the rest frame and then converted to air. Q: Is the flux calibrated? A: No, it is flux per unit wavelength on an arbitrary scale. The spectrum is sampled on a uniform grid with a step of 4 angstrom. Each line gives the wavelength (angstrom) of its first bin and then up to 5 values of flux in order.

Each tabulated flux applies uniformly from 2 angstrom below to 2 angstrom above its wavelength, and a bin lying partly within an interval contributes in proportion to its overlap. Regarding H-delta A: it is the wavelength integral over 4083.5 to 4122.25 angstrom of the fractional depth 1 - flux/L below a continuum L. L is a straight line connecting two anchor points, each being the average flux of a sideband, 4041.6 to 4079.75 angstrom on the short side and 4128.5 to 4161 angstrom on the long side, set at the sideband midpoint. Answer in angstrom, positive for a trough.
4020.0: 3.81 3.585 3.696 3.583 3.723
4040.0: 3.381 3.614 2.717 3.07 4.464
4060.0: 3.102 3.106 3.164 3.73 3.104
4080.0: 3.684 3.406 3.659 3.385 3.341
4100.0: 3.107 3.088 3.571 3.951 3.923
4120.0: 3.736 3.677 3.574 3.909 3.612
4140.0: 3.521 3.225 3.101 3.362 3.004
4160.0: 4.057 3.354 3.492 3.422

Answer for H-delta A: -1.3 angstrom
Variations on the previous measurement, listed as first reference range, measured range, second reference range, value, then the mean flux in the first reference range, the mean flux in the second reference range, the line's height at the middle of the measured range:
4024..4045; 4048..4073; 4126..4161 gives 1.38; 3.6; 3.47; 3.57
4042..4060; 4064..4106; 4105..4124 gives 2.81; 3.43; 3.75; 3.6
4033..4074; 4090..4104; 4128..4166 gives 0.76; 3.41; 3.47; 3.44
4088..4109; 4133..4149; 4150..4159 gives -0.61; 3.32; 3.28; 3.29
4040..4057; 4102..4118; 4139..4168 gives -1.17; 3.4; 3.38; 3.39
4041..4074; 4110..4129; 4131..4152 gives -1.99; 3.37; 3.44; 3.42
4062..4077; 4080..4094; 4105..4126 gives -0.22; 3.29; 3.74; 3.46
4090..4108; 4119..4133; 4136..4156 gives -1.79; 3.27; 3.3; 3.29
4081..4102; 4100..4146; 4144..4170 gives -2.80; 3.39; 3.38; 3.39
